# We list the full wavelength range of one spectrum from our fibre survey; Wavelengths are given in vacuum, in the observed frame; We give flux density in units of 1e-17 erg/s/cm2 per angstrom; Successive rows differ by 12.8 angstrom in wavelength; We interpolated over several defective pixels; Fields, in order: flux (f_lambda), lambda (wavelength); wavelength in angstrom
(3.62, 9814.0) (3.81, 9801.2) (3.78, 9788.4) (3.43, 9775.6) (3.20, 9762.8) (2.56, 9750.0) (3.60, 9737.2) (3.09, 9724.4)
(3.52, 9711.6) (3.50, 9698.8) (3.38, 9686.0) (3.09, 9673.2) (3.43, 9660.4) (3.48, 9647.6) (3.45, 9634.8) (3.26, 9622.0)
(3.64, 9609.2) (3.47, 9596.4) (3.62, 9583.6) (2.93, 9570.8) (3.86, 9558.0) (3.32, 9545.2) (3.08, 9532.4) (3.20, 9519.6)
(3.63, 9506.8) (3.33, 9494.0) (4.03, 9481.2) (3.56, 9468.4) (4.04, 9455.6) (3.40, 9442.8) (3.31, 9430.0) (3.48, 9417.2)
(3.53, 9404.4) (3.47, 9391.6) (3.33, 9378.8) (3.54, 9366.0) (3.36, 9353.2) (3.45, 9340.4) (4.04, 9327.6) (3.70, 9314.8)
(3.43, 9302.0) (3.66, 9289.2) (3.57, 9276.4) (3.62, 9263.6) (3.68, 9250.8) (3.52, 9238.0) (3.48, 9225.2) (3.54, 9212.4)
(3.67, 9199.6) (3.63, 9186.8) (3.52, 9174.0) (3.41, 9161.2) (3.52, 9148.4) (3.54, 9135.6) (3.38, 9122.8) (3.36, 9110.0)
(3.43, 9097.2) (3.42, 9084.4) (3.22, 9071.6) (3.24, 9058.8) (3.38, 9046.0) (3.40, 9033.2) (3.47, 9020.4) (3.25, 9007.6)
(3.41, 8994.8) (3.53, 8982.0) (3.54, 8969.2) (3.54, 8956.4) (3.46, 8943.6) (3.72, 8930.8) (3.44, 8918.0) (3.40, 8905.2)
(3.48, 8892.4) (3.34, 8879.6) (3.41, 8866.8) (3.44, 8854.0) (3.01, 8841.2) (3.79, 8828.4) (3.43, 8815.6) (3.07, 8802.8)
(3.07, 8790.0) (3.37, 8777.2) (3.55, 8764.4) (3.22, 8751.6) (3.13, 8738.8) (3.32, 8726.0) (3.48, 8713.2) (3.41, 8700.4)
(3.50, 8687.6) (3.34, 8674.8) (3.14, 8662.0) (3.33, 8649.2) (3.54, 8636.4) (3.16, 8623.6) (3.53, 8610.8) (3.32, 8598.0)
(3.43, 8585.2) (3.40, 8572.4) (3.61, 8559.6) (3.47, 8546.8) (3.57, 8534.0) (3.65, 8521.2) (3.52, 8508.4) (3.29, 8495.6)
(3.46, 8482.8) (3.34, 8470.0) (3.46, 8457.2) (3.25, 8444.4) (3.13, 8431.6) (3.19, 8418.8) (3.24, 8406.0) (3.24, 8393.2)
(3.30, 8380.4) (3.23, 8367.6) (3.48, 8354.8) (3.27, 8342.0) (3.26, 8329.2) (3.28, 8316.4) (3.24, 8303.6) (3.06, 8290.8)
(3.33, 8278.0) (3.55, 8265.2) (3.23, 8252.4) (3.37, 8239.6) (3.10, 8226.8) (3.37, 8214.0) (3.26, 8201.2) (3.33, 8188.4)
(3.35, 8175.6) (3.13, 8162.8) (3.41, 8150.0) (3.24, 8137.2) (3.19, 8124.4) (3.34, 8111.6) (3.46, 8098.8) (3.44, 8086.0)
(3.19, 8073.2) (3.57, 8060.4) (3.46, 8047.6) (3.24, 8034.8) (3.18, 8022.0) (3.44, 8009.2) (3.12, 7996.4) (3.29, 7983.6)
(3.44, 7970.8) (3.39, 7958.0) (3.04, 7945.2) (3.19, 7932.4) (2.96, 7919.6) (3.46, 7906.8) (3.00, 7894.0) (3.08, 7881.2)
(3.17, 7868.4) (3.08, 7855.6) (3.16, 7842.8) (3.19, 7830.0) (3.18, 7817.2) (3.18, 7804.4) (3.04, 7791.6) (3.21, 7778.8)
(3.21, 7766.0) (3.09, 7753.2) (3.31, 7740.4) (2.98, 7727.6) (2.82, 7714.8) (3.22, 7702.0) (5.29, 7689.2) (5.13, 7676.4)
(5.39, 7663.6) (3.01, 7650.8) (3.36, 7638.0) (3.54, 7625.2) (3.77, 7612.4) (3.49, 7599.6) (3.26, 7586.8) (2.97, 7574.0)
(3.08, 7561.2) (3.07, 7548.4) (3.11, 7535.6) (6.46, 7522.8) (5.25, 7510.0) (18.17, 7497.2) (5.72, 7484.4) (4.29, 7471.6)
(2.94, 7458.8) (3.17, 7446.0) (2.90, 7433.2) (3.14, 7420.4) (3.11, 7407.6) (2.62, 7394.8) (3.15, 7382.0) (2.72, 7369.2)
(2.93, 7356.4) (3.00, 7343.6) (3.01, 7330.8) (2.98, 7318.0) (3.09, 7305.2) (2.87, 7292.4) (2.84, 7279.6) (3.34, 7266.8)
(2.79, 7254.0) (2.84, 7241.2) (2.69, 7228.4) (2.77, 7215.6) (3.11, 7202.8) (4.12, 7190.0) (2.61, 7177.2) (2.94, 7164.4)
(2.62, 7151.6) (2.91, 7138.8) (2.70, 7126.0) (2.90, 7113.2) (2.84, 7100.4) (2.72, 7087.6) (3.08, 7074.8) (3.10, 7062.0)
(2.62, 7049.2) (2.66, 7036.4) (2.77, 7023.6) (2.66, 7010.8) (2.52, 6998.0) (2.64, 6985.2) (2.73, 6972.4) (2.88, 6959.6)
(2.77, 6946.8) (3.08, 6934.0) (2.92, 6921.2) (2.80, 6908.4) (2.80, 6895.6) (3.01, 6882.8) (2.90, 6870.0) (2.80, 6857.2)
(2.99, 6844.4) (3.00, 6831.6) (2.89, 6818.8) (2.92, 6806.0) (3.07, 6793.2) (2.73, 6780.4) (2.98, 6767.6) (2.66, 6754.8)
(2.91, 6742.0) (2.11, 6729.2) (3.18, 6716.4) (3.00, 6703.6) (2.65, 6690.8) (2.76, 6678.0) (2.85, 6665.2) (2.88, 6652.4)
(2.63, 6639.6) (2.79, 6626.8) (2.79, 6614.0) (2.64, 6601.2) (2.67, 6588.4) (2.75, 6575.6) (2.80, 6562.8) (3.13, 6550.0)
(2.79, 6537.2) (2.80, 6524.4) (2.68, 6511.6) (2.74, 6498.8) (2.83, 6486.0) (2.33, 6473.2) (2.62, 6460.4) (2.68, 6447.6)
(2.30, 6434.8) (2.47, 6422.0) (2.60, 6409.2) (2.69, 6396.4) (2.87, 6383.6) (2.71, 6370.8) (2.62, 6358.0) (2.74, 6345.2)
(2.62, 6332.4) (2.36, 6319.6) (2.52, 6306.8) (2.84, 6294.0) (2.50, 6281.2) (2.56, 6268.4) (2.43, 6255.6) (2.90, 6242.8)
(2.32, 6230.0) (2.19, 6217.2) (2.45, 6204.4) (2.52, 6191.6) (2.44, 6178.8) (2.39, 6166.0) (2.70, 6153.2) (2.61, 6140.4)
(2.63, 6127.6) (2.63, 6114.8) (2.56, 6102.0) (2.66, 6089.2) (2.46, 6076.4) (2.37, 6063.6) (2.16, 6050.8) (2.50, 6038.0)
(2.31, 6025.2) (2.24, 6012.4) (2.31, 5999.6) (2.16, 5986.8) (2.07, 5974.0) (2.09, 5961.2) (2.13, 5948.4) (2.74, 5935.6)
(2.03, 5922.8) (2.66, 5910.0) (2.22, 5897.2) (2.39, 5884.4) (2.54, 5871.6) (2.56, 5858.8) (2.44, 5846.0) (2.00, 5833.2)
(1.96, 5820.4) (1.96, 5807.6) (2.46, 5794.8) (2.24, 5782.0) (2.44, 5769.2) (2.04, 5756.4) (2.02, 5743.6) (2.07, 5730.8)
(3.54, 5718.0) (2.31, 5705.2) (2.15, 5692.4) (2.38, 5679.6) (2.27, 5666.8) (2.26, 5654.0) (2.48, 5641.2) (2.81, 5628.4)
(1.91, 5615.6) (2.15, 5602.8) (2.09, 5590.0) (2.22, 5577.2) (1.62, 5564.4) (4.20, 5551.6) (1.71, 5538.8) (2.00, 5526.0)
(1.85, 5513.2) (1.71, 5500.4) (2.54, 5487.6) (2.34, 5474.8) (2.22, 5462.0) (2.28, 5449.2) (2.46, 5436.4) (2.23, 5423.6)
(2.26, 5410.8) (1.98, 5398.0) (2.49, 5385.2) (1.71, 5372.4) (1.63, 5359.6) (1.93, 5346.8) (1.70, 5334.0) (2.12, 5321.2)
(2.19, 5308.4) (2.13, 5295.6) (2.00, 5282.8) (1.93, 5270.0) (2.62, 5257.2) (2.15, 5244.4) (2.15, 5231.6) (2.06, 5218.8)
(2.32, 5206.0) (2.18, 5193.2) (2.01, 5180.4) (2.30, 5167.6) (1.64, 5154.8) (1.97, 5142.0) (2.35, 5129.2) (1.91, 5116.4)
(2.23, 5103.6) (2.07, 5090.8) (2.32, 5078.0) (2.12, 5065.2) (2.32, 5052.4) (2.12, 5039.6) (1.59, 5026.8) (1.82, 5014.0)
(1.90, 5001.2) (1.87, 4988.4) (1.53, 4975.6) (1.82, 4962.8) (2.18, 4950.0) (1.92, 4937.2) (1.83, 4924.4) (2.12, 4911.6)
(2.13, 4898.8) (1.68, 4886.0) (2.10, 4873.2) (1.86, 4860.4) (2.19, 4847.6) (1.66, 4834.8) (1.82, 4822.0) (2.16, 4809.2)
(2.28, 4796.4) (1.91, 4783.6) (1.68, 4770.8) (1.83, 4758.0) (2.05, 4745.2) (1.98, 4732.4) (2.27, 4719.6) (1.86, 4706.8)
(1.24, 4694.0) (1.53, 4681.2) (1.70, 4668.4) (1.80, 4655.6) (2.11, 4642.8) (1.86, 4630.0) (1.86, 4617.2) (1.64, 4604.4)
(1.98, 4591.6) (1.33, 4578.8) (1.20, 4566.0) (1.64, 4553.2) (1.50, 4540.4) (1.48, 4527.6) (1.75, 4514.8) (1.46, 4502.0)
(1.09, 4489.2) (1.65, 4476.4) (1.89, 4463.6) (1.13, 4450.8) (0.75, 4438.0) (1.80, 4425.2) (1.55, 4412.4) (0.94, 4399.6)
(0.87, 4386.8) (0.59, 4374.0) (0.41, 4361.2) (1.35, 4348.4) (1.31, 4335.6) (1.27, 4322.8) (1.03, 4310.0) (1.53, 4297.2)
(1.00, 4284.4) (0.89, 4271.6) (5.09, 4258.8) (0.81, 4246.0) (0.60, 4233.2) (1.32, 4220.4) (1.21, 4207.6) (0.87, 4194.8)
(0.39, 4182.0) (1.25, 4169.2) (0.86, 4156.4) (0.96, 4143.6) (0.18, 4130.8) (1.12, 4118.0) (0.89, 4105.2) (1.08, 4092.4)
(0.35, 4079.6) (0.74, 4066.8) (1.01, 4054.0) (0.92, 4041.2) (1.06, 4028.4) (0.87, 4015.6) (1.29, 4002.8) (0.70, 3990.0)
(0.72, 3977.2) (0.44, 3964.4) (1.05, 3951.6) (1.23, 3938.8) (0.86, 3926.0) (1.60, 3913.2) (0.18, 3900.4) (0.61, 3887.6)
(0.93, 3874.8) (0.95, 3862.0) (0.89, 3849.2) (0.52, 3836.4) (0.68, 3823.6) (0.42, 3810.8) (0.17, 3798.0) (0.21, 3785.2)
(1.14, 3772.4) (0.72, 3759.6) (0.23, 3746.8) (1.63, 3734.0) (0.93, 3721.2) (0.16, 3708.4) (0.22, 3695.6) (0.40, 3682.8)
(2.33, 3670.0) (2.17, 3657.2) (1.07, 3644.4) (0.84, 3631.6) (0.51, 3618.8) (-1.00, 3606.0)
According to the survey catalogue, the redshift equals 0.14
